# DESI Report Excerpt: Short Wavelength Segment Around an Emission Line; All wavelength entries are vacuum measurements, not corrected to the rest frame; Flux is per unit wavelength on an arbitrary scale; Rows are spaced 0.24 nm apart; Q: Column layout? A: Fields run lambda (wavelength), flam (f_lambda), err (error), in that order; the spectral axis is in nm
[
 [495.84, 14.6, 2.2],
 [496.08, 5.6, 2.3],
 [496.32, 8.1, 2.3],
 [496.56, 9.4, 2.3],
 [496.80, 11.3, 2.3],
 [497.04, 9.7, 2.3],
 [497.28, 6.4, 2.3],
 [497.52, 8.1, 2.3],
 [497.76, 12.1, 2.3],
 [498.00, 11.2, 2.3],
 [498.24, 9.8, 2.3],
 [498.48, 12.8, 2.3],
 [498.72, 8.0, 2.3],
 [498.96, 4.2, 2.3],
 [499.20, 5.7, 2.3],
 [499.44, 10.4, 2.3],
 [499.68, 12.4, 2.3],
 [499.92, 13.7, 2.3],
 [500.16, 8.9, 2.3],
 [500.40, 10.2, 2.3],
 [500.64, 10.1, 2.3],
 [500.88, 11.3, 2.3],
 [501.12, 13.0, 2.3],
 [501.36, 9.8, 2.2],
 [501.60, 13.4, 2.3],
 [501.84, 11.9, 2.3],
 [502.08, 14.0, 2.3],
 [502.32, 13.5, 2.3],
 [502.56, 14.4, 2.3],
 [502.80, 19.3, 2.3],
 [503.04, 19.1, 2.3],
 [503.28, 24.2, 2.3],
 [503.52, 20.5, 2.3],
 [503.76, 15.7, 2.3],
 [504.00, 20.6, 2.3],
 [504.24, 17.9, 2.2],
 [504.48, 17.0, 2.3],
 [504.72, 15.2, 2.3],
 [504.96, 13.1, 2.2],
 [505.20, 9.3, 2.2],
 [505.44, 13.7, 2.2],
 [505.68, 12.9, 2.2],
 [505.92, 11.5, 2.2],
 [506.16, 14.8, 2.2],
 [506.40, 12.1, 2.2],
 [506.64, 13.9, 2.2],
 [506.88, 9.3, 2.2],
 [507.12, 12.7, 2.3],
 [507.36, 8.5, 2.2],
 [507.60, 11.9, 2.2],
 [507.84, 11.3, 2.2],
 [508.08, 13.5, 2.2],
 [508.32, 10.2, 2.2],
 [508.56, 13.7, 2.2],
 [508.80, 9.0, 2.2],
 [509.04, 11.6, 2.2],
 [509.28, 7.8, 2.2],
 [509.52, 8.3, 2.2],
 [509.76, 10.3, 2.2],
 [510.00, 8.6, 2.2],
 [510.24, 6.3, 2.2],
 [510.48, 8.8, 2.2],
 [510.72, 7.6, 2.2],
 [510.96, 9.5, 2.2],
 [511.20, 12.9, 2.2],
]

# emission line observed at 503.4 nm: C IV 1549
